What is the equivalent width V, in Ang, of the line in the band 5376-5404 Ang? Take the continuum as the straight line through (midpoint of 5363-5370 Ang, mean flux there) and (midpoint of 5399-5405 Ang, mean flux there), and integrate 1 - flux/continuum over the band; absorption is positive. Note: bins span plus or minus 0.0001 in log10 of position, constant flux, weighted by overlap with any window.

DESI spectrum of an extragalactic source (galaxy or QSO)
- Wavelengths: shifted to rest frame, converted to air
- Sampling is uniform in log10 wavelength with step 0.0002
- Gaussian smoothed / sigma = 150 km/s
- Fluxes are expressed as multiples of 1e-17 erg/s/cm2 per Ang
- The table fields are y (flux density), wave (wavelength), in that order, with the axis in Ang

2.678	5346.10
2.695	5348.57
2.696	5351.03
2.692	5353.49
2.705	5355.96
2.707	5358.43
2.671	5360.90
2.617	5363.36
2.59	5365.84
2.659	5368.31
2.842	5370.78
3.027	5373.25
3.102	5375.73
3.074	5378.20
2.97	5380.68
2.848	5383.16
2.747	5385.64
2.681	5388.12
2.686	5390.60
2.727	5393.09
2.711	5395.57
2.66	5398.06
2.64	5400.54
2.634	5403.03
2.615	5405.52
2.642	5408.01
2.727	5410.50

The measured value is -1.5 Ang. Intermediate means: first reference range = 2.64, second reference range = 2.64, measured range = 2.77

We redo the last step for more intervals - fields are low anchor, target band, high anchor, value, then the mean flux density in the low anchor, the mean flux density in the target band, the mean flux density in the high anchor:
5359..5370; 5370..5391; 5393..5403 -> -1.9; 2.65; 2.9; 2.67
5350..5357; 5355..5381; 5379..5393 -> -0.7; 2.7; 2.81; 2.79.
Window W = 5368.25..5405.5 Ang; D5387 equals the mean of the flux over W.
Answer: 2.8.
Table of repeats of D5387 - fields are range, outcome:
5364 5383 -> 2.88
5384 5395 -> 2.72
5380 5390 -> 2.79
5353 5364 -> 2.68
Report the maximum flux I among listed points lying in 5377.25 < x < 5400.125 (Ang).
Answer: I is 3.074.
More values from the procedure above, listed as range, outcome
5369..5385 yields 3.102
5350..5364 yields 2.707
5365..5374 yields 3.027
